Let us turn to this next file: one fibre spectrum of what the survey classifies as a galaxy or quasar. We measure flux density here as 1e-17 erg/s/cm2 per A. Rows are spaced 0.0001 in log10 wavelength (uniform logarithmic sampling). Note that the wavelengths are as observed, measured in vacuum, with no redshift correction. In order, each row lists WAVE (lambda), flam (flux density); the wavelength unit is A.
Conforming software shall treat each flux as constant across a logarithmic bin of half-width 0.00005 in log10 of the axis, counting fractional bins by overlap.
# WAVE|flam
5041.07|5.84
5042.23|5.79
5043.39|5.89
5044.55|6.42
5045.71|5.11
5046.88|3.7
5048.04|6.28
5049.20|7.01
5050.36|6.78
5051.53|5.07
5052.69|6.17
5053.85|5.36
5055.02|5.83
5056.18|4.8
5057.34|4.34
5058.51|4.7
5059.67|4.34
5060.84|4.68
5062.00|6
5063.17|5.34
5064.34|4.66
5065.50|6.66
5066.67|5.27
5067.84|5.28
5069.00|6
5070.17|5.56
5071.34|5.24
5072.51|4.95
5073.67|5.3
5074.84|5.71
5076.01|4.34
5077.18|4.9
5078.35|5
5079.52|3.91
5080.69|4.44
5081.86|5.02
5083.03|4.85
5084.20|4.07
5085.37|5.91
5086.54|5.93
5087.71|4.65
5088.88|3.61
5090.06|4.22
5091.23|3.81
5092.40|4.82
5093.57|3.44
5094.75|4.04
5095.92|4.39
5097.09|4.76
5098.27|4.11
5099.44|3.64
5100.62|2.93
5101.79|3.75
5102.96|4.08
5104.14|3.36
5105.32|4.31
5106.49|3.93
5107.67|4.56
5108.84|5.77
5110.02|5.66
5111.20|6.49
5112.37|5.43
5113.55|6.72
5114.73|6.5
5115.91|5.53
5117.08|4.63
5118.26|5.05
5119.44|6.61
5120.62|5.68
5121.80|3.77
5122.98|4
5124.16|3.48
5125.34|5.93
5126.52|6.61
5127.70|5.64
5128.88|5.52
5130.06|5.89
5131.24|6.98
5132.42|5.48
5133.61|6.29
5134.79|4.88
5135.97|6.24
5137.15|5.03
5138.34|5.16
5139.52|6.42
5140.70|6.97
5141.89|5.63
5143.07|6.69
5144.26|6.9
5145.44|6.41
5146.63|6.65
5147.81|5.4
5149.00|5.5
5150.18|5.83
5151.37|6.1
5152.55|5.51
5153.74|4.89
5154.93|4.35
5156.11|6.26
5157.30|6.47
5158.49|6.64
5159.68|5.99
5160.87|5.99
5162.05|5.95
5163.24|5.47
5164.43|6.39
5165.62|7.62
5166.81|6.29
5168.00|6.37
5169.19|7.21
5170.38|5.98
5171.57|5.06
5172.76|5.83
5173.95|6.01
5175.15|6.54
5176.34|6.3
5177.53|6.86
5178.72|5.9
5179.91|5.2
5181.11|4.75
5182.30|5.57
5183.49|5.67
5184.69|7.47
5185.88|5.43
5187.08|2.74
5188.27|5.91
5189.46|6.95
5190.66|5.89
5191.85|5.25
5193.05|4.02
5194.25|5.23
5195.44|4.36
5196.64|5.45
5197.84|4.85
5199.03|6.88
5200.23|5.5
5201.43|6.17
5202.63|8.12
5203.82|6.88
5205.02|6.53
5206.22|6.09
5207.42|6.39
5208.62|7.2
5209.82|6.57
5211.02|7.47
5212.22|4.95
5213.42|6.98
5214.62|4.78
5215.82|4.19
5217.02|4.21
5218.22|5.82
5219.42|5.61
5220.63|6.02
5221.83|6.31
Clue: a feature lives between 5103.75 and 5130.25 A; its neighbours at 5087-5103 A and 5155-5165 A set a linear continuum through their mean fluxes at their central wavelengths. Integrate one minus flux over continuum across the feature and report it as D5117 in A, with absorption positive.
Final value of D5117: -3.1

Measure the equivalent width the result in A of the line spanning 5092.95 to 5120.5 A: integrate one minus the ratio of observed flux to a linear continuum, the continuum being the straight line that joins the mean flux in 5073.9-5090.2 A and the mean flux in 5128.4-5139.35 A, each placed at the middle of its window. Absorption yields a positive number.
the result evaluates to 2.5 A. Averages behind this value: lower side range 4.78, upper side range 5.75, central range 4.79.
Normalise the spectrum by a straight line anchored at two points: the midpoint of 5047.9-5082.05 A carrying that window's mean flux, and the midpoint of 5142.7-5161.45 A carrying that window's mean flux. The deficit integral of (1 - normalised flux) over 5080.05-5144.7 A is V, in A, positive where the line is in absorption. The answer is 6.6 A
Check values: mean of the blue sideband 5.29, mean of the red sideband 5.96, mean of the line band 5.09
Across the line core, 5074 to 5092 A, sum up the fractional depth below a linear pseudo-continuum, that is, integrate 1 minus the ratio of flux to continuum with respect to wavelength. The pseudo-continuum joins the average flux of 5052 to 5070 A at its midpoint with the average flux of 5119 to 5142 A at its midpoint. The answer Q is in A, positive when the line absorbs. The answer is 2.3 A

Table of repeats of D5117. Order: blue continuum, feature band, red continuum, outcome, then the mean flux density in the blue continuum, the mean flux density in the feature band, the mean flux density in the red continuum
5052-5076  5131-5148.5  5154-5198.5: -1.3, 5.29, 6.05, 5.78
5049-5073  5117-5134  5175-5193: 0.3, 5.41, 5.45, 5.69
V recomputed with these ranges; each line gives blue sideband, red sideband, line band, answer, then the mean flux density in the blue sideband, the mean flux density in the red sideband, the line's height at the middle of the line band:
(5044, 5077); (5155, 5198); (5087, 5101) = 3.7 A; 5.38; 5.82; 5.51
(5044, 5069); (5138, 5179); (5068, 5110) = 7.9 A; 5.43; 6.11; 5.65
